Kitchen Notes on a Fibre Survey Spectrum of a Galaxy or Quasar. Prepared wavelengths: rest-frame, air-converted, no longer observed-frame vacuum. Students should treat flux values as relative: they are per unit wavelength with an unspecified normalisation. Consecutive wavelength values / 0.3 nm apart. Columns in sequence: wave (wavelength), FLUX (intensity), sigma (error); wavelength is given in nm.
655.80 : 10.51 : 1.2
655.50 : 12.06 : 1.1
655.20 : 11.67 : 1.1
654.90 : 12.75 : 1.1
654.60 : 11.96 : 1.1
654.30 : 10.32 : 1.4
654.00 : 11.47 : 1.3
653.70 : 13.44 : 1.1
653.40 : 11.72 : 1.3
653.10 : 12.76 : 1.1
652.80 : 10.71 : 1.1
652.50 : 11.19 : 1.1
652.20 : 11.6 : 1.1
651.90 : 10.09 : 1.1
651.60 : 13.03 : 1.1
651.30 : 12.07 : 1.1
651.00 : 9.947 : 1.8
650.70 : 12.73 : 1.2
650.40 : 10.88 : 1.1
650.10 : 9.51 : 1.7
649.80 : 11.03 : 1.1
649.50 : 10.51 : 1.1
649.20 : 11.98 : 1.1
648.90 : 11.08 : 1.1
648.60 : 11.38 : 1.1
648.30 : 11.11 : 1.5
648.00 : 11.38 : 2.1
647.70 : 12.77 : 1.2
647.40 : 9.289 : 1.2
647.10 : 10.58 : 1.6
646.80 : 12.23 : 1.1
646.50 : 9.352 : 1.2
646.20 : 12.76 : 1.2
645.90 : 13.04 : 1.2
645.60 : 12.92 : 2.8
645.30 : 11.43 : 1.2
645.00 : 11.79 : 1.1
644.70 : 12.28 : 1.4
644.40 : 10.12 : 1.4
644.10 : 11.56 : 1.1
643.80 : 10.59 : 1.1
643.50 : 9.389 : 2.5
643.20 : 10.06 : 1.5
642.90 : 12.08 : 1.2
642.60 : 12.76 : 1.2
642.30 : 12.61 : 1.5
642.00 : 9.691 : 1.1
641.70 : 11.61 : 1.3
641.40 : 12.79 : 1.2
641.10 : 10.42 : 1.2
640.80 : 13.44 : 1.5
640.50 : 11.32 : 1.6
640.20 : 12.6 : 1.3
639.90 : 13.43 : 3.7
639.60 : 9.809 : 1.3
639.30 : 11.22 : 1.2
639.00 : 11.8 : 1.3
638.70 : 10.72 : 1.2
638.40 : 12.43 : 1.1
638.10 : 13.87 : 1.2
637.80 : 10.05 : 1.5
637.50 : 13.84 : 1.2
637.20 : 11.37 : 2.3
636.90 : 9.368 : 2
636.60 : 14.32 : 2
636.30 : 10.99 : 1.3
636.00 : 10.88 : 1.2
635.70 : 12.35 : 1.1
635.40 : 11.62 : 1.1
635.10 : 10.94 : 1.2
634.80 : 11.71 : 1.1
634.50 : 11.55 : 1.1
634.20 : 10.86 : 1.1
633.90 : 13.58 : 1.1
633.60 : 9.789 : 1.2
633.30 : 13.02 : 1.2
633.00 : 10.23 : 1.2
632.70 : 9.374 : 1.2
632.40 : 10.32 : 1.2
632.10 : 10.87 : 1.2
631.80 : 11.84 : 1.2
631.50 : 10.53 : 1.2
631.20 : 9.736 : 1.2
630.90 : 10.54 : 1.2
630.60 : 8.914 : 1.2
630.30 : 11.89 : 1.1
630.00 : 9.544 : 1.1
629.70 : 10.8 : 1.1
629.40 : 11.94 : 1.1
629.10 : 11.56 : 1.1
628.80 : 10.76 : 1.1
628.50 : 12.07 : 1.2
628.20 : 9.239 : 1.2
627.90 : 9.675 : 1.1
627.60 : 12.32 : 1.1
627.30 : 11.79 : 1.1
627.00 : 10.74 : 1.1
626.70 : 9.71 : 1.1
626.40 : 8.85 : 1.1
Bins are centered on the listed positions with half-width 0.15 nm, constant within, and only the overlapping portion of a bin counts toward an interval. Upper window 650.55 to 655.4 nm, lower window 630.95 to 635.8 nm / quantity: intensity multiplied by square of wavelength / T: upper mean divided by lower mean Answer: 1.12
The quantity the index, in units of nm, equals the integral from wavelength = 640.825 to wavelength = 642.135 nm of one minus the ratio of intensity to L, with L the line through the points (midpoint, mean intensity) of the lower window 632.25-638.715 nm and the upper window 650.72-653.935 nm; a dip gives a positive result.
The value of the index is 0.02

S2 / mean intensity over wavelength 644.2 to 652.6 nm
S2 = 11.4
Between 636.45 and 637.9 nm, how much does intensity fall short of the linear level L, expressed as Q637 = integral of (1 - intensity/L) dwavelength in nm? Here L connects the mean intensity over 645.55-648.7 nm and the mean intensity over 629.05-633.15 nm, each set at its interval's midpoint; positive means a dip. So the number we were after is -0.13 nm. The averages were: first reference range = 10.6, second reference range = 11.5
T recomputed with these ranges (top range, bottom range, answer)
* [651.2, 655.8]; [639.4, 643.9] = 1.06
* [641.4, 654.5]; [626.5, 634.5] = 1.11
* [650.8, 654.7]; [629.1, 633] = 1.17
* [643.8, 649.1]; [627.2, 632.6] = 1.12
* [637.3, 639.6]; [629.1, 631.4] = 1.15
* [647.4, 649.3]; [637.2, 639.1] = 0.98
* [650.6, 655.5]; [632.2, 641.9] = 1.06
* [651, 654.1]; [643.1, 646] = 1.06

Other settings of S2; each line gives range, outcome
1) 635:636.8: 11.8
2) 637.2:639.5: 11.9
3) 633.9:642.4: 11.7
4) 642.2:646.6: 11.5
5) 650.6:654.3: 11.7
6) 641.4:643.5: 11.4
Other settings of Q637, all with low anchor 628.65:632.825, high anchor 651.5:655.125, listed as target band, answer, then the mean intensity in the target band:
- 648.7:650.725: 0.10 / 11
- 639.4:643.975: -0.14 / 11.5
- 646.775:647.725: 0.05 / 10.9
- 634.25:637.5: -0.22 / 11.6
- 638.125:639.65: -0.07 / 11.5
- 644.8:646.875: -0.10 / 11.9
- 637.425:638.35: -0.13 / 12.5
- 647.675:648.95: 0.00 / 11.5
